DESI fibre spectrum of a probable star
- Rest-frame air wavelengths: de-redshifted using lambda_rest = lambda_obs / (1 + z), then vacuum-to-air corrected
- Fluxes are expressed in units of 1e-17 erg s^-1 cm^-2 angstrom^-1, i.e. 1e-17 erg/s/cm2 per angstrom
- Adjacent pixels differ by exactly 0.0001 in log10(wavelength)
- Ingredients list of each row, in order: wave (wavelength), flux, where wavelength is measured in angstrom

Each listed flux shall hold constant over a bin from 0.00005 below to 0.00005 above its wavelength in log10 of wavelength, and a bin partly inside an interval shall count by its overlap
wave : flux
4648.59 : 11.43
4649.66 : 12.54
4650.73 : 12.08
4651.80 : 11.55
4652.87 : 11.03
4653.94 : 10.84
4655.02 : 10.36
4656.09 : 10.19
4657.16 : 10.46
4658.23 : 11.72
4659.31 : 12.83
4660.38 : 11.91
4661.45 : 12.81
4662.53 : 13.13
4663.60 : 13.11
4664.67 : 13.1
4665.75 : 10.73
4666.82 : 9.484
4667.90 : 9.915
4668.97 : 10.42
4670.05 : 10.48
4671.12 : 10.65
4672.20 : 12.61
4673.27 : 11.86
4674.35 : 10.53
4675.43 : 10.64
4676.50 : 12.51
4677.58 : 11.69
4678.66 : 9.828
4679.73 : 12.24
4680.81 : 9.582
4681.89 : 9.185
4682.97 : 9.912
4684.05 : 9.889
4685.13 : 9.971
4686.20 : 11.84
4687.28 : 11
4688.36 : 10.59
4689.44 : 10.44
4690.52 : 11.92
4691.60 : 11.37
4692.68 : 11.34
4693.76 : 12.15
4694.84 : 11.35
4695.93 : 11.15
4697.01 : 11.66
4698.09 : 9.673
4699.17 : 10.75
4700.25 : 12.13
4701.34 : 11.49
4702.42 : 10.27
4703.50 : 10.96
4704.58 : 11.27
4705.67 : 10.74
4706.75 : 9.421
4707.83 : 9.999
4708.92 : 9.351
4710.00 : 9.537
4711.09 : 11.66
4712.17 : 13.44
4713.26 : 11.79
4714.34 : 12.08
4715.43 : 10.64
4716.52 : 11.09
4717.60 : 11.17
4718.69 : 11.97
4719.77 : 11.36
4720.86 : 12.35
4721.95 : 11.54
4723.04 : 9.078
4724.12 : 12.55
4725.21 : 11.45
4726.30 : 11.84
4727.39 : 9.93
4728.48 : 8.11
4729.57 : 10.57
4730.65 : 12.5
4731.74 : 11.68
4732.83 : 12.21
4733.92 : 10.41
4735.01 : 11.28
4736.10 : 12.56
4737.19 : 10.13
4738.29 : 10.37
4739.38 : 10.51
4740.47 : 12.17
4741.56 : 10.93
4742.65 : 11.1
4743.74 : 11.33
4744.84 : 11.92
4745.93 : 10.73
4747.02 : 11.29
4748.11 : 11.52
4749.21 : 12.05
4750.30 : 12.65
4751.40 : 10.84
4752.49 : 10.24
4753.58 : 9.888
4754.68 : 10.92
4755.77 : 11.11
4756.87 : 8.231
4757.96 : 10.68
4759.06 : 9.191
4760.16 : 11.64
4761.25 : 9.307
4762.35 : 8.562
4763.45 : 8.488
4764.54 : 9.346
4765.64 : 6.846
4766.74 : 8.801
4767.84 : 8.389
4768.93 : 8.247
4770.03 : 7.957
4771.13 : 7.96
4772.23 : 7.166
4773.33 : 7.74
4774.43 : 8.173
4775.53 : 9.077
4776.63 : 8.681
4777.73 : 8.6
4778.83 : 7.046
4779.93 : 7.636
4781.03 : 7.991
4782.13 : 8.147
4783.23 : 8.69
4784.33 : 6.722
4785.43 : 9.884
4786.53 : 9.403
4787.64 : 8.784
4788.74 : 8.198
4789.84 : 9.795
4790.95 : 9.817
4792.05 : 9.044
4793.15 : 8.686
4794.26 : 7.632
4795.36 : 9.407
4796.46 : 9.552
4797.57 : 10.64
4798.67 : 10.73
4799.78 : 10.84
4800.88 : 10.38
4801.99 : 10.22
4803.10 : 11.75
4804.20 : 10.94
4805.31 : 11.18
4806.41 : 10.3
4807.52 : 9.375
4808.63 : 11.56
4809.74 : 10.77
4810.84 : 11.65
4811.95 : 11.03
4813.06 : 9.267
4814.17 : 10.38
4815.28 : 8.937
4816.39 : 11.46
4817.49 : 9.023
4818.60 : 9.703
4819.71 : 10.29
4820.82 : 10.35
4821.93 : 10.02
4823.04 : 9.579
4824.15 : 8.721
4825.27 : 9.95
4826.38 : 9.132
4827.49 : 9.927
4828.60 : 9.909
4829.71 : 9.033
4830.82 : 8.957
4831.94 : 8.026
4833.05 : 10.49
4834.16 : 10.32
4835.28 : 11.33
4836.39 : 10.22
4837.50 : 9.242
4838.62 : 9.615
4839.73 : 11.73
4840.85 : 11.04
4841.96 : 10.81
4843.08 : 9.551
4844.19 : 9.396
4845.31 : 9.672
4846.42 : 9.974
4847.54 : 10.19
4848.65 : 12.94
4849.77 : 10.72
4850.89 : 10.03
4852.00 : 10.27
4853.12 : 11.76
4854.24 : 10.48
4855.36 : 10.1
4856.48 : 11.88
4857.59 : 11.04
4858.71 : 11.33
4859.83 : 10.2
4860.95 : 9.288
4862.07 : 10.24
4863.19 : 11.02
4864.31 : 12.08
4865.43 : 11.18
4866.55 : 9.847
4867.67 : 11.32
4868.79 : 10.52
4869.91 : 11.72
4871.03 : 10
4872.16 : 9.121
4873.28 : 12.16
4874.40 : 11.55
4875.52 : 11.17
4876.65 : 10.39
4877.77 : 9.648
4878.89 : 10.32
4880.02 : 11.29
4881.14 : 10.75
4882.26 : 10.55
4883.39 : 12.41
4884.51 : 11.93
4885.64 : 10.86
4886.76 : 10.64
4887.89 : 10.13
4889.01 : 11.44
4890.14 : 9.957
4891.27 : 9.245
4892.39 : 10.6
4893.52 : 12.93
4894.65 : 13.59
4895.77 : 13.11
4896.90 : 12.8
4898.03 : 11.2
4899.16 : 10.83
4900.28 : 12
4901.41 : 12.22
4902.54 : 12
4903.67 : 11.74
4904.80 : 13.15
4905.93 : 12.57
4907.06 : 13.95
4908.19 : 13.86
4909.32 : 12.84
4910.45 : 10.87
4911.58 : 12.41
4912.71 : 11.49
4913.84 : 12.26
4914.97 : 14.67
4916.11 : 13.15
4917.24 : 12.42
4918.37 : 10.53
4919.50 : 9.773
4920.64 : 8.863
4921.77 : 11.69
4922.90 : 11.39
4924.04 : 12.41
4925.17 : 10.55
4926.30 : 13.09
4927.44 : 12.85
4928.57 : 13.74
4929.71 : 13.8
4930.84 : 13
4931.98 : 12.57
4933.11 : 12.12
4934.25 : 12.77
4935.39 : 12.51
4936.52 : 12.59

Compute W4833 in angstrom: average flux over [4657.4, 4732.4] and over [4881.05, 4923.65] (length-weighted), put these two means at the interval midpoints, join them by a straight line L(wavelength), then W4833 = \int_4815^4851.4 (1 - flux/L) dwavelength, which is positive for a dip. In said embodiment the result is 4.9 angstrom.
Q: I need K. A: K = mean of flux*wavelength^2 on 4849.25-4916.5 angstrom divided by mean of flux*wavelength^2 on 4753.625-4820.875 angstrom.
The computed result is 1.3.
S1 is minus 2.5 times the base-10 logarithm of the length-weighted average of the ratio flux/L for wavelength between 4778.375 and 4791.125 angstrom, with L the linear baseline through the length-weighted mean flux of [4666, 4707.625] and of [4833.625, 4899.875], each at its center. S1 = 0.27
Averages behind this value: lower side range 10.9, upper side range 10.8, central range 8.48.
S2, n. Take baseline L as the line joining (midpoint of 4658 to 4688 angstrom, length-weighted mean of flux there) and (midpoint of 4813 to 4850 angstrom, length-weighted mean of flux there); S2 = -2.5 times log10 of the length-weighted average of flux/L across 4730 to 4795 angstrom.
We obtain 0.09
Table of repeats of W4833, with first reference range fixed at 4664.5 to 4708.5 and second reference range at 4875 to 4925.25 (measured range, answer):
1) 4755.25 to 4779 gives 5.19 angstrom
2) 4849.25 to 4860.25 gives 0.65 angstrom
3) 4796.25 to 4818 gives 1.50 angstrom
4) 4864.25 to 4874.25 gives 0.58 angstrom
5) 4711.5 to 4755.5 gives -0.87 angstrom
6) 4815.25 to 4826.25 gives 1.48 angstrom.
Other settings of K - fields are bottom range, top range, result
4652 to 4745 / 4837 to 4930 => 1.10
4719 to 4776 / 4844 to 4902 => 1.12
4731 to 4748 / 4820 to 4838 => 0.90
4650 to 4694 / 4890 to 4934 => 1.20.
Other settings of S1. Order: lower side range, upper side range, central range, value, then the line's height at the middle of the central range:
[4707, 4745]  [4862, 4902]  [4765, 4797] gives 0.30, 11.1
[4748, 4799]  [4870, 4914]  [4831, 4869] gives 0.02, 10.7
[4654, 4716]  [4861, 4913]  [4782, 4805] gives 0.18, 11.3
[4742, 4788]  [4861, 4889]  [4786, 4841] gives 0.01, 10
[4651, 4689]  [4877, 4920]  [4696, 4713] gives 0.03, 11.2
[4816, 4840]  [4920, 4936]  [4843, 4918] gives -0.02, 11.1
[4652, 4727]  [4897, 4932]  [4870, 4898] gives 0.09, 12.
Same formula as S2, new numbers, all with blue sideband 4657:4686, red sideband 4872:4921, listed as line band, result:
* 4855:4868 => 0.07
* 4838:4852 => 0.10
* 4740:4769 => 0.11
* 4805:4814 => 0.08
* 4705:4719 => 0.03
